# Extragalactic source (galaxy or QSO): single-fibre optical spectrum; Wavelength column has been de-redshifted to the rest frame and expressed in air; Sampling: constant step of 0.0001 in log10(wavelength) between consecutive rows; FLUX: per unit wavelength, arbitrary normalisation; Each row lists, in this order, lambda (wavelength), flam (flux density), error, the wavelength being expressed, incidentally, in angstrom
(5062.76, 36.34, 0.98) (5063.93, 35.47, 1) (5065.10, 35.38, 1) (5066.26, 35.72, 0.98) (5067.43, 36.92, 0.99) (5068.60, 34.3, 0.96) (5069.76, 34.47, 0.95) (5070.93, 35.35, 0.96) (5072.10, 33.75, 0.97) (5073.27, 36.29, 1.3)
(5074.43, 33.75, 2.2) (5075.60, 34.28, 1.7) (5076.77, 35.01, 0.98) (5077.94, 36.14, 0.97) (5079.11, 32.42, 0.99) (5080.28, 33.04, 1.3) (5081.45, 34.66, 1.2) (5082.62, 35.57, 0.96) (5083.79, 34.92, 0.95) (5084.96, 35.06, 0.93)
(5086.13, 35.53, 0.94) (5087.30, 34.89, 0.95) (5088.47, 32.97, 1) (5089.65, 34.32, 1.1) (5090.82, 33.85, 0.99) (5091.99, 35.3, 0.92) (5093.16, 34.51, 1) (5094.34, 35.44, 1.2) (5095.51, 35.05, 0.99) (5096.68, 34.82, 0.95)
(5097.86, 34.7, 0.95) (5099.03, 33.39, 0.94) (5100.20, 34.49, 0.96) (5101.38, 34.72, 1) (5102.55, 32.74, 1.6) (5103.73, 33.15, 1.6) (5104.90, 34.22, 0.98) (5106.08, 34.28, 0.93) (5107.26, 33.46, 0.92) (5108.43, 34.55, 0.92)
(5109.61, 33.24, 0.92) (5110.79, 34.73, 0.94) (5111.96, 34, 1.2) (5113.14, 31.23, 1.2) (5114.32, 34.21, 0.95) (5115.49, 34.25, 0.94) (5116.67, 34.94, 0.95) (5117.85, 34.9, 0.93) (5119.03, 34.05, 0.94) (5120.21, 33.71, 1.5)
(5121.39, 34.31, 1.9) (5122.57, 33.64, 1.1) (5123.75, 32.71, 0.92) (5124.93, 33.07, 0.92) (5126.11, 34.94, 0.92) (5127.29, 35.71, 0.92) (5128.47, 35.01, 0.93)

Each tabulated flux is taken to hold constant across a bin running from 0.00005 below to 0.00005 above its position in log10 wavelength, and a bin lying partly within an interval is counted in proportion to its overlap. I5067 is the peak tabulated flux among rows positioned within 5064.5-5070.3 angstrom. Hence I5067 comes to 36.92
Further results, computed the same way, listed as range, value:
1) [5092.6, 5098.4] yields 35.44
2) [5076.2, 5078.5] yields 36.14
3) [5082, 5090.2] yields 35.57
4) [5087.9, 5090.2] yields 34.32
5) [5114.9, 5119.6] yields 34.94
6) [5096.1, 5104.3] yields 34.82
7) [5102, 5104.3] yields 33.15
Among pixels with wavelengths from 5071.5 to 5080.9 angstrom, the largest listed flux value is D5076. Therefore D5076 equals 36.29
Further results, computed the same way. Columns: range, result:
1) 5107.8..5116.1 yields 34.73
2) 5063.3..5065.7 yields 35.47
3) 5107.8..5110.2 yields 34.55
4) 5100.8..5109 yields 34.72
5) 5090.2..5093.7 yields 35.3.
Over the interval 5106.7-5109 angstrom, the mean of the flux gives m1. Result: 34.1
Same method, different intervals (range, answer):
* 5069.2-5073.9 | 35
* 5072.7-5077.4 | 34.9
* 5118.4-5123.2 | 33.9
